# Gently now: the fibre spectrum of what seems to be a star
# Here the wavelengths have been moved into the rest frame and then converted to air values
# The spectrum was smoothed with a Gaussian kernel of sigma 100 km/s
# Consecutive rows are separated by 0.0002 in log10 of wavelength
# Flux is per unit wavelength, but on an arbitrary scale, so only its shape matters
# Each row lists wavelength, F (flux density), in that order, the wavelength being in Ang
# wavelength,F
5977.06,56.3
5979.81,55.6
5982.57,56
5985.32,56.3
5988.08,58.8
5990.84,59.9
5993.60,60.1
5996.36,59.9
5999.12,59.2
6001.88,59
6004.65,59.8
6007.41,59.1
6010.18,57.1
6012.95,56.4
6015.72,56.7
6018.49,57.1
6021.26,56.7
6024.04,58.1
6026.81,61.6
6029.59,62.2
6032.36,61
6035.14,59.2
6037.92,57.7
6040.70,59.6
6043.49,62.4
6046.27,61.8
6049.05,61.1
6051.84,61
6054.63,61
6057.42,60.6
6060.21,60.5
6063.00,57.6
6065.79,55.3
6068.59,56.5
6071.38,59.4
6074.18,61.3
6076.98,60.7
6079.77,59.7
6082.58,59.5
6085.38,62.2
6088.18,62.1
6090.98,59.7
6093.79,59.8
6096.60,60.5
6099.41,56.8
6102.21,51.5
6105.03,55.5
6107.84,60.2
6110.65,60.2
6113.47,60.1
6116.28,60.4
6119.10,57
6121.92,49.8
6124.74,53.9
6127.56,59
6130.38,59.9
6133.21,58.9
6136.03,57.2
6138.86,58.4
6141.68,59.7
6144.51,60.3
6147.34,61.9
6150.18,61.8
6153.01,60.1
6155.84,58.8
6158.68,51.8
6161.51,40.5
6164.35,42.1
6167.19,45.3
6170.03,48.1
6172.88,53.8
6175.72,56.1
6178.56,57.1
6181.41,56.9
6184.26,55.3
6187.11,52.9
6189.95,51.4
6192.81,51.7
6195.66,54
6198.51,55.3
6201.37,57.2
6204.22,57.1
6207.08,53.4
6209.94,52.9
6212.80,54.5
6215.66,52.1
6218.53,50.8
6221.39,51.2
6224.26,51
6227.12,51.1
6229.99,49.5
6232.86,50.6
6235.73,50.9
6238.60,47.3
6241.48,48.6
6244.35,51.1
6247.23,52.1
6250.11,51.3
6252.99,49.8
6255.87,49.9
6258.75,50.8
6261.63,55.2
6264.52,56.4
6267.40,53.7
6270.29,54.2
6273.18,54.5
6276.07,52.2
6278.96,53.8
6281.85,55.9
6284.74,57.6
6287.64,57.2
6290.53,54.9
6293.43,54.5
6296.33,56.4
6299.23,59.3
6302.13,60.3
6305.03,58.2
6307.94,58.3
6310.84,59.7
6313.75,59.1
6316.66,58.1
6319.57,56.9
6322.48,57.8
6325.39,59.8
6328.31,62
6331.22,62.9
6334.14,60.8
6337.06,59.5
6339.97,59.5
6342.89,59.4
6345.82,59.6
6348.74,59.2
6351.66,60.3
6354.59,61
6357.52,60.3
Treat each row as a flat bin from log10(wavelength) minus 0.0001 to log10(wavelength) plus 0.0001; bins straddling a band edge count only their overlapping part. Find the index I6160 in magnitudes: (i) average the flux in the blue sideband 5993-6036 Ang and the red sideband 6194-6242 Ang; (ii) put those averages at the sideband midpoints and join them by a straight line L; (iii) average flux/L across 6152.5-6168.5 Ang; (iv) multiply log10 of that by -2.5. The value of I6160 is 0.10 mag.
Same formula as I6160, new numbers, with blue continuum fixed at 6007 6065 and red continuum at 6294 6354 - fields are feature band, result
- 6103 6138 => 0.03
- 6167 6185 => 0.11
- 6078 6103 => 0.00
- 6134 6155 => -0.01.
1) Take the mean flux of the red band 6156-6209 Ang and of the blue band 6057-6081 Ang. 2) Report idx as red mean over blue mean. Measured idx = 0.9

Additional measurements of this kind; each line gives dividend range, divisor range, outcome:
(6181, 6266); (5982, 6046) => 0.89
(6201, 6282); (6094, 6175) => 0.94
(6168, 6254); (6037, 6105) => 0.88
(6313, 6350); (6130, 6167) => 1.07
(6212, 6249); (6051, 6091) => 0.85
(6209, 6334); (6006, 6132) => 0.93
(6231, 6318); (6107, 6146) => 0.93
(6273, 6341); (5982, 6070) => 0.98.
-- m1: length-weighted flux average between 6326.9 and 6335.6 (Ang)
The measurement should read 61.9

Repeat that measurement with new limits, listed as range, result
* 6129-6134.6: 59.3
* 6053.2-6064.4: 59.9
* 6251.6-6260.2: 50.2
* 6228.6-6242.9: 49.4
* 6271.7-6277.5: 53.3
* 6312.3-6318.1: 58.6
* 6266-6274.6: 54.1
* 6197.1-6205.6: 56.5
